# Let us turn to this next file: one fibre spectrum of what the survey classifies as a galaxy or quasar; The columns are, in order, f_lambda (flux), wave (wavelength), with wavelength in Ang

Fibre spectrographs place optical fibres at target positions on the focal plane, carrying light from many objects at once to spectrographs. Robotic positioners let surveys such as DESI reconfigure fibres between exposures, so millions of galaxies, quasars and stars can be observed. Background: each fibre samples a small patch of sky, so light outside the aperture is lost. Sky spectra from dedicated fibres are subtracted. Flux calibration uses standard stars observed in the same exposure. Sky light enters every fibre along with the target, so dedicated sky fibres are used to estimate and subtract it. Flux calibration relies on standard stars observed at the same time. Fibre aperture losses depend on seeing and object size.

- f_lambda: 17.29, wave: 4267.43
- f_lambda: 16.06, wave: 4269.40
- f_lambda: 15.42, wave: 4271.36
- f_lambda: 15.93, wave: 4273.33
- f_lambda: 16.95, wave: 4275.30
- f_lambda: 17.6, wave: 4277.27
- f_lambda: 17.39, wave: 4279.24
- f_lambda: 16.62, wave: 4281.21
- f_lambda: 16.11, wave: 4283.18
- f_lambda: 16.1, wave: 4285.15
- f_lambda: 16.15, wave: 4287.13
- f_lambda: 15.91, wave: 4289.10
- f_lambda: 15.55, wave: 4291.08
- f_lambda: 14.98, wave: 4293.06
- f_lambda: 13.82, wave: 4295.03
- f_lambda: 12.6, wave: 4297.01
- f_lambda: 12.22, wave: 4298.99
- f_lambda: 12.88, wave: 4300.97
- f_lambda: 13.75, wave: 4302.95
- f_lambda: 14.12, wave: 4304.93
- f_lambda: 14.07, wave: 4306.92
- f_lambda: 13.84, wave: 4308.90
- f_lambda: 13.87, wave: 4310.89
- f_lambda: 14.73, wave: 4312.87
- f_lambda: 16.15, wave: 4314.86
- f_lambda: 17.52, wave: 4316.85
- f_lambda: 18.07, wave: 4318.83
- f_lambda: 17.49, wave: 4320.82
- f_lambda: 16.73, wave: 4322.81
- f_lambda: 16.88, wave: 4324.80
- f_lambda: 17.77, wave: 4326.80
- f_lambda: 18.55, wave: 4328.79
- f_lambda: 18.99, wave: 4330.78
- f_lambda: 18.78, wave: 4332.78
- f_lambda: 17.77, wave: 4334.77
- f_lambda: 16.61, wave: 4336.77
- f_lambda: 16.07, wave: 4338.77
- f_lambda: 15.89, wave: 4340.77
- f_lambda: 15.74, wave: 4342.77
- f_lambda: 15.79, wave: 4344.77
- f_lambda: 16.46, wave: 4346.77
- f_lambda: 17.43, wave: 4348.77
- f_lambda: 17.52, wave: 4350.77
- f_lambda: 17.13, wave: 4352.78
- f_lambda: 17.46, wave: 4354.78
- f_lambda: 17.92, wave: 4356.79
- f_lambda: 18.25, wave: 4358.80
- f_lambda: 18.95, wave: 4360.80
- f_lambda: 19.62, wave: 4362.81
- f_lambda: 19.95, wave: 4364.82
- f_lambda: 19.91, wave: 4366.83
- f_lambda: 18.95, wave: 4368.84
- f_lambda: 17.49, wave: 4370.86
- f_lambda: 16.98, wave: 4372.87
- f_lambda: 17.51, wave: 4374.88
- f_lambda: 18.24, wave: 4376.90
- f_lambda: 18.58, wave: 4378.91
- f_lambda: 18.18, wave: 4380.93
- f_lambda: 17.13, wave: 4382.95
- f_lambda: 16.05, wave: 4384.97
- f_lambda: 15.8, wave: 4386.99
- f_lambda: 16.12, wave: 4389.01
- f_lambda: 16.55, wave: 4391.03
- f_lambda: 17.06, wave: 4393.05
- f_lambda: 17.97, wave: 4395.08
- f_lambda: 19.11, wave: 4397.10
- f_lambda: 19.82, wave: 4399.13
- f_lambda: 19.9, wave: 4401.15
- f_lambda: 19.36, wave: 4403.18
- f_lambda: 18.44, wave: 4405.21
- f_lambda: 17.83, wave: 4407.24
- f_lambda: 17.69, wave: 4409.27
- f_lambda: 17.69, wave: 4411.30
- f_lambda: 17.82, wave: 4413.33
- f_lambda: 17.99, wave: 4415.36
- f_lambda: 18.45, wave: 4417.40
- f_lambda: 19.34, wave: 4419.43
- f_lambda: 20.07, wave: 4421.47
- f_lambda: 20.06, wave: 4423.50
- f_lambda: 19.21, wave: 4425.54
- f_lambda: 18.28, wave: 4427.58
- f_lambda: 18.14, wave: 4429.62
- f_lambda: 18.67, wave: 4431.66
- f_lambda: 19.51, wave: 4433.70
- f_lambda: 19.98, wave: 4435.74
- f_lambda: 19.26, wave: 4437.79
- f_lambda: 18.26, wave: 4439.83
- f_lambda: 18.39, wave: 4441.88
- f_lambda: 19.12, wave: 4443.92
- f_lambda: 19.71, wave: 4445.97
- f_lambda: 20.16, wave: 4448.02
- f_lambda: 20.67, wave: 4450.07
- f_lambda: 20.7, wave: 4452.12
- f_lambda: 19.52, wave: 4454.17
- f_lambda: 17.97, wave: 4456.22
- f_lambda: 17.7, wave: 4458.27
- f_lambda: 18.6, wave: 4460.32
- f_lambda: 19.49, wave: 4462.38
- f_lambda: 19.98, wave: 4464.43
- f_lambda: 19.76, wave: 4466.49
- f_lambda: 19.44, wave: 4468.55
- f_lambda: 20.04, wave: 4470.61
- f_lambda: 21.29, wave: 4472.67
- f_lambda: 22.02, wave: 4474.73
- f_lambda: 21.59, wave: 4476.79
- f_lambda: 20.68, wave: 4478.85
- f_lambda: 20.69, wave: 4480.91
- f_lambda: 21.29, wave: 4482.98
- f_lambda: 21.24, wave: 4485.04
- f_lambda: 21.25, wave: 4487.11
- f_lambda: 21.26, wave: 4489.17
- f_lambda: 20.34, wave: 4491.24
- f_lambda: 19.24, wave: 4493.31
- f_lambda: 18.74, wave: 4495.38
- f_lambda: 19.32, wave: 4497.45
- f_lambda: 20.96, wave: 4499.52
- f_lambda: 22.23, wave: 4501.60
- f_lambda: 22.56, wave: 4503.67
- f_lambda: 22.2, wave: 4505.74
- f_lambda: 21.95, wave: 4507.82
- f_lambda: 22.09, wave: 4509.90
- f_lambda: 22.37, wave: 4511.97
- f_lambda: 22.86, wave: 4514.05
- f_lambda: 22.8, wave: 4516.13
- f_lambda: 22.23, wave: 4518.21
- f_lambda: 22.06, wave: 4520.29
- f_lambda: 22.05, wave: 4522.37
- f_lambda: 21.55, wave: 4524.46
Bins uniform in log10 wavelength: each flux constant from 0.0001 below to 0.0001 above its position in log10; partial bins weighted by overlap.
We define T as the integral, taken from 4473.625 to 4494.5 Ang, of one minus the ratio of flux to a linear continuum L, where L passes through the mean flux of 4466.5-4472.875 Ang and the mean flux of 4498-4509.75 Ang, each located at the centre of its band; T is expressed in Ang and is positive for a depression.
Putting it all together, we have -0.2 Ang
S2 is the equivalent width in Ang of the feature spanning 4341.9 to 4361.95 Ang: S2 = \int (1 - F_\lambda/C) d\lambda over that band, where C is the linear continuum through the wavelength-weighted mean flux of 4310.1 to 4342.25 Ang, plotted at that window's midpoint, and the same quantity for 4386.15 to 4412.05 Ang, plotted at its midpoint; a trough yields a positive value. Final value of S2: 0.1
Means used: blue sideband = 17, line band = 17.3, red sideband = 18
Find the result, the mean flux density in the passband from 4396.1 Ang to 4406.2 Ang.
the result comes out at 19.3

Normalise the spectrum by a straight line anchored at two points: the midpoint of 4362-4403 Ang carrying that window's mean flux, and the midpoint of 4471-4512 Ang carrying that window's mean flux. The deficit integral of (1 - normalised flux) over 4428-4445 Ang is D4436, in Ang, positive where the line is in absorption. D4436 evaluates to 0.6 Ang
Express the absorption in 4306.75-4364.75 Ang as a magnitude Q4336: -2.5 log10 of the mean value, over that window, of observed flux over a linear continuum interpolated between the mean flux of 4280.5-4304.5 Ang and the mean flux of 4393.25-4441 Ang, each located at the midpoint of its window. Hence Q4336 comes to -0.06 mag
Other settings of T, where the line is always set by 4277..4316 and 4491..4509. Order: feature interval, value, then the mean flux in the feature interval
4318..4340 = -2.4 Ang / 17.6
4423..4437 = -0.2 Ang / 19.1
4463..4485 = -0.6 Ang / 20.7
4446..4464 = 0.1 Ang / 19.4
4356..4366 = -1.3 Ang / 19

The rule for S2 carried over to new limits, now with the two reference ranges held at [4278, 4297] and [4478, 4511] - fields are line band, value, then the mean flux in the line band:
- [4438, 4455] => 0.2 Ang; 19.6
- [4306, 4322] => 0.6 Ang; 15.7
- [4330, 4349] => 0.1 Ang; 16.9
